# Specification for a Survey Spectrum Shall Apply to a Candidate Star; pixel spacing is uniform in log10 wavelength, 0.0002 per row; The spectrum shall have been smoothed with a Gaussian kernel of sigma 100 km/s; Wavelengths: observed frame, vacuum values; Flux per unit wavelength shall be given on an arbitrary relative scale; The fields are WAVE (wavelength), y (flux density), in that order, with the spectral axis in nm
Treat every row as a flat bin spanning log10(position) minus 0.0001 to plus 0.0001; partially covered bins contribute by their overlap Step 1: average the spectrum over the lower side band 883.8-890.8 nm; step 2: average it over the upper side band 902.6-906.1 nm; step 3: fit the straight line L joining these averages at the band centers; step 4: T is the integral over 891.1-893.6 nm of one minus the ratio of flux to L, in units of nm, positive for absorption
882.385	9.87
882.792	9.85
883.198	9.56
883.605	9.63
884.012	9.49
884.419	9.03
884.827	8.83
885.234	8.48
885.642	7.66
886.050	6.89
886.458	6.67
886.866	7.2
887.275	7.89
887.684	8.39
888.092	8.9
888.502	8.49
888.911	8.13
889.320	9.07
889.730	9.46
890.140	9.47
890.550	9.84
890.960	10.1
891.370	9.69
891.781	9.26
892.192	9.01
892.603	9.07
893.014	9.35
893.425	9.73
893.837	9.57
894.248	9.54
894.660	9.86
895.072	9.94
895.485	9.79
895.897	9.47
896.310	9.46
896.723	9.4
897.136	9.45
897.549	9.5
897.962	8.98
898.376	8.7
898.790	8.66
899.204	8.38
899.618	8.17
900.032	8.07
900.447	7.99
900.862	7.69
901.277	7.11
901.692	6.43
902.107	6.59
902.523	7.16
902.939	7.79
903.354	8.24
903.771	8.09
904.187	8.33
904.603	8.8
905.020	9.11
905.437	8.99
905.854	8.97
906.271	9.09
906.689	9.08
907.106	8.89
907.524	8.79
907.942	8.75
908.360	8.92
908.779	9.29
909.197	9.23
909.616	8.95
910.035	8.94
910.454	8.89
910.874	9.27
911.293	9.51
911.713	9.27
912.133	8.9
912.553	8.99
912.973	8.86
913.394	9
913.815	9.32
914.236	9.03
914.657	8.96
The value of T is -0.26 nm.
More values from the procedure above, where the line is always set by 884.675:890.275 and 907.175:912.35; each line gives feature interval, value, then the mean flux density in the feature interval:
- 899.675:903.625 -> 0.571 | 7.49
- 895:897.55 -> -0.299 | 9.56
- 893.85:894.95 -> -0.157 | 9.7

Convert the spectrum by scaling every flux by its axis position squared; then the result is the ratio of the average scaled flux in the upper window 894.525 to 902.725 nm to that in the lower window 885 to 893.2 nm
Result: 1.01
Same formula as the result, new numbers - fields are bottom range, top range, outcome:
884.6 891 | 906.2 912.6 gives 1.13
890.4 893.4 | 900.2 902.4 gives 0.77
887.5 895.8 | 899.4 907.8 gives 0.90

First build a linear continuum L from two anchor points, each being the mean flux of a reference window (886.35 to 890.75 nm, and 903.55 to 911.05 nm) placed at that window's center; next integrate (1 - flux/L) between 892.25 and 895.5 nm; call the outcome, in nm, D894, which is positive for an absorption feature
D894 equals -0.35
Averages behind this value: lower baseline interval 8.54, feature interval 9.57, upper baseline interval 8.91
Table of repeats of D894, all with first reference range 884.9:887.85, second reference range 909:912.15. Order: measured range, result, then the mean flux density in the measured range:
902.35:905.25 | 0.16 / 8.24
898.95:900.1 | 0.03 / 8.25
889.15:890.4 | -0.24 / 9.36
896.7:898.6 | -0.19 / 9.18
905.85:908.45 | 0.00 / 8.93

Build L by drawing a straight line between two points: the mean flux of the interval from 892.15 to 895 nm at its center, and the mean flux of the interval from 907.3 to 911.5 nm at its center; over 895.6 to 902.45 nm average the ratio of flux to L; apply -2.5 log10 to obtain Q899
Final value 0.12 mag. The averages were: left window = 9.5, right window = 9.05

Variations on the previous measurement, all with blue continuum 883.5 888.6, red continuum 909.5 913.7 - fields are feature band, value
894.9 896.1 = -0.141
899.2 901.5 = 0.112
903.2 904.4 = 0.076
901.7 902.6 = 0.286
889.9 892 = -0.152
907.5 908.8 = 0.006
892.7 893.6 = -0.123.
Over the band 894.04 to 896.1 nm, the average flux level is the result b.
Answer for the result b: 9.72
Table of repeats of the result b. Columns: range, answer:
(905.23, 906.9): 9.03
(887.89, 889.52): 8.64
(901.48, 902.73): 6.73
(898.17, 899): 8.68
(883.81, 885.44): 8.95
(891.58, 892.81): 9.11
